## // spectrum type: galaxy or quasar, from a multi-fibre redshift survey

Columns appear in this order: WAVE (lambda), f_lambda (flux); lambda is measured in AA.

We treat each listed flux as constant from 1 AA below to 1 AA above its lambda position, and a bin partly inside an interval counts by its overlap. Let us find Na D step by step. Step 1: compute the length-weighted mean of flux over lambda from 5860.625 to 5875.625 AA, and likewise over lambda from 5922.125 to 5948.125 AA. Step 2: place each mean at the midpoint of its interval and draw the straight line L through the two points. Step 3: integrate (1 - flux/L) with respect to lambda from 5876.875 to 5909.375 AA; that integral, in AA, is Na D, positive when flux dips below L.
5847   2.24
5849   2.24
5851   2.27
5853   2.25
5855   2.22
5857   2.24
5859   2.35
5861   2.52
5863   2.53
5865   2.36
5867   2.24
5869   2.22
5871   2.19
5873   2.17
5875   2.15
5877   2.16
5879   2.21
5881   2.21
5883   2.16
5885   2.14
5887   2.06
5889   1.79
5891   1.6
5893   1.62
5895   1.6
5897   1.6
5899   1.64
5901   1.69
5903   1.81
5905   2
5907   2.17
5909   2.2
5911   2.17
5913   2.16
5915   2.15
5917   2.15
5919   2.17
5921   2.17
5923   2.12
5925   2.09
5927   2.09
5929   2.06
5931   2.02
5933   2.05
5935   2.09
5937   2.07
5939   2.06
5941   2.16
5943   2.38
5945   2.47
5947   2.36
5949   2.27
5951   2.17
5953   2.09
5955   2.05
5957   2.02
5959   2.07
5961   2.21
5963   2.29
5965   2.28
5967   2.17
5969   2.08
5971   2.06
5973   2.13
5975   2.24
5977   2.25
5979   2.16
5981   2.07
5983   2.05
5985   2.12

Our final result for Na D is 4.82 AA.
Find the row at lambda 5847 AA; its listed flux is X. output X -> 2.24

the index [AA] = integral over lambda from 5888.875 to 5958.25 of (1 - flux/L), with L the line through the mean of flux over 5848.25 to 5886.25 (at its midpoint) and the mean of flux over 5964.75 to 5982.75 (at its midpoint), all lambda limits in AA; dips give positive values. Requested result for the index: 4.9 AA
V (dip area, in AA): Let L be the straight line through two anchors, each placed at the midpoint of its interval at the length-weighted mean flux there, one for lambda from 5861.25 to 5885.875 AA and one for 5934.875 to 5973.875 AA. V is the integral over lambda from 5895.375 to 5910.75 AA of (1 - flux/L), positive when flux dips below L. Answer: 2.35 AA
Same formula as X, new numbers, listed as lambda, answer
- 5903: 1.81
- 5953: 2.09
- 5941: 2.16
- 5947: 2.36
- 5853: 2.25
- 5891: 1.6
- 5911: 2.17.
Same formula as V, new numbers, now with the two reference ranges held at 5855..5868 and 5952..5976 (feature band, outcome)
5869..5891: 2.06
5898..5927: 2.57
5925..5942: 1.01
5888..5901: 3.66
